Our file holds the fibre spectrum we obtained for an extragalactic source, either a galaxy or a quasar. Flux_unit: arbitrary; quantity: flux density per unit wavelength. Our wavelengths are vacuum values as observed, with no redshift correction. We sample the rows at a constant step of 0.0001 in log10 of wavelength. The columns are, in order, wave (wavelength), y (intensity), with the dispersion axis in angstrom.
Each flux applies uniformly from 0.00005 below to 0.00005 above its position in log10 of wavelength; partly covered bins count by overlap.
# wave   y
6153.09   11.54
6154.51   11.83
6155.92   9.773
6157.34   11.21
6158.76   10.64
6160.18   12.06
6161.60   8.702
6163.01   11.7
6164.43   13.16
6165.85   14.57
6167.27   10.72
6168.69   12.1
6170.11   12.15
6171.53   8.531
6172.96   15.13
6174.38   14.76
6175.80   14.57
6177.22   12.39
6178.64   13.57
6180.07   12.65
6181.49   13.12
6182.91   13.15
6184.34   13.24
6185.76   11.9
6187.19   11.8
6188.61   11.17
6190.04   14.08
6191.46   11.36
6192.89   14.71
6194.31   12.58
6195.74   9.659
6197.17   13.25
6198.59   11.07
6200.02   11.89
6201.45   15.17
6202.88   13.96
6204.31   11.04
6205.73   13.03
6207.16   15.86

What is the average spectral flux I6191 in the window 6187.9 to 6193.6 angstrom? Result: 12.8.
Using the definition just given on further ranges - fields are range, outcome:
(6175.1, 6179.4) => 13.5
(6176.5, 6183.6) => 13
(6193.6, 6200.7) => 11.7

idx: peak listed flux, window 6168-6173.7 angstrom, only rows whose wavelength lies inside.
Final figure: 15.13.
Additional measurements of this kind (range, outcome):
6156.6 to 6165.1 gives 13.16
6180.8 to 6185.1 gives 13.24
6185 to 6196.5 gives 14.71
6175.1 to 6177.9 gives 14.57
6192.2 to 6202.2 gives 15.17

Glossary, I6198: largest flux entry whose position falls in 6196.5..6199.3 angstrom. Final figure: 13.25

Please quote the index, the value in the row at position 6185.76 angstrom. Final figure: 11.9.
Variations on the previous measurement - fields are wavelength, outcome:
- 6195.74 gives 9.659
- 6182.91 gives 13.15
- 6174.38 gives 14.76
